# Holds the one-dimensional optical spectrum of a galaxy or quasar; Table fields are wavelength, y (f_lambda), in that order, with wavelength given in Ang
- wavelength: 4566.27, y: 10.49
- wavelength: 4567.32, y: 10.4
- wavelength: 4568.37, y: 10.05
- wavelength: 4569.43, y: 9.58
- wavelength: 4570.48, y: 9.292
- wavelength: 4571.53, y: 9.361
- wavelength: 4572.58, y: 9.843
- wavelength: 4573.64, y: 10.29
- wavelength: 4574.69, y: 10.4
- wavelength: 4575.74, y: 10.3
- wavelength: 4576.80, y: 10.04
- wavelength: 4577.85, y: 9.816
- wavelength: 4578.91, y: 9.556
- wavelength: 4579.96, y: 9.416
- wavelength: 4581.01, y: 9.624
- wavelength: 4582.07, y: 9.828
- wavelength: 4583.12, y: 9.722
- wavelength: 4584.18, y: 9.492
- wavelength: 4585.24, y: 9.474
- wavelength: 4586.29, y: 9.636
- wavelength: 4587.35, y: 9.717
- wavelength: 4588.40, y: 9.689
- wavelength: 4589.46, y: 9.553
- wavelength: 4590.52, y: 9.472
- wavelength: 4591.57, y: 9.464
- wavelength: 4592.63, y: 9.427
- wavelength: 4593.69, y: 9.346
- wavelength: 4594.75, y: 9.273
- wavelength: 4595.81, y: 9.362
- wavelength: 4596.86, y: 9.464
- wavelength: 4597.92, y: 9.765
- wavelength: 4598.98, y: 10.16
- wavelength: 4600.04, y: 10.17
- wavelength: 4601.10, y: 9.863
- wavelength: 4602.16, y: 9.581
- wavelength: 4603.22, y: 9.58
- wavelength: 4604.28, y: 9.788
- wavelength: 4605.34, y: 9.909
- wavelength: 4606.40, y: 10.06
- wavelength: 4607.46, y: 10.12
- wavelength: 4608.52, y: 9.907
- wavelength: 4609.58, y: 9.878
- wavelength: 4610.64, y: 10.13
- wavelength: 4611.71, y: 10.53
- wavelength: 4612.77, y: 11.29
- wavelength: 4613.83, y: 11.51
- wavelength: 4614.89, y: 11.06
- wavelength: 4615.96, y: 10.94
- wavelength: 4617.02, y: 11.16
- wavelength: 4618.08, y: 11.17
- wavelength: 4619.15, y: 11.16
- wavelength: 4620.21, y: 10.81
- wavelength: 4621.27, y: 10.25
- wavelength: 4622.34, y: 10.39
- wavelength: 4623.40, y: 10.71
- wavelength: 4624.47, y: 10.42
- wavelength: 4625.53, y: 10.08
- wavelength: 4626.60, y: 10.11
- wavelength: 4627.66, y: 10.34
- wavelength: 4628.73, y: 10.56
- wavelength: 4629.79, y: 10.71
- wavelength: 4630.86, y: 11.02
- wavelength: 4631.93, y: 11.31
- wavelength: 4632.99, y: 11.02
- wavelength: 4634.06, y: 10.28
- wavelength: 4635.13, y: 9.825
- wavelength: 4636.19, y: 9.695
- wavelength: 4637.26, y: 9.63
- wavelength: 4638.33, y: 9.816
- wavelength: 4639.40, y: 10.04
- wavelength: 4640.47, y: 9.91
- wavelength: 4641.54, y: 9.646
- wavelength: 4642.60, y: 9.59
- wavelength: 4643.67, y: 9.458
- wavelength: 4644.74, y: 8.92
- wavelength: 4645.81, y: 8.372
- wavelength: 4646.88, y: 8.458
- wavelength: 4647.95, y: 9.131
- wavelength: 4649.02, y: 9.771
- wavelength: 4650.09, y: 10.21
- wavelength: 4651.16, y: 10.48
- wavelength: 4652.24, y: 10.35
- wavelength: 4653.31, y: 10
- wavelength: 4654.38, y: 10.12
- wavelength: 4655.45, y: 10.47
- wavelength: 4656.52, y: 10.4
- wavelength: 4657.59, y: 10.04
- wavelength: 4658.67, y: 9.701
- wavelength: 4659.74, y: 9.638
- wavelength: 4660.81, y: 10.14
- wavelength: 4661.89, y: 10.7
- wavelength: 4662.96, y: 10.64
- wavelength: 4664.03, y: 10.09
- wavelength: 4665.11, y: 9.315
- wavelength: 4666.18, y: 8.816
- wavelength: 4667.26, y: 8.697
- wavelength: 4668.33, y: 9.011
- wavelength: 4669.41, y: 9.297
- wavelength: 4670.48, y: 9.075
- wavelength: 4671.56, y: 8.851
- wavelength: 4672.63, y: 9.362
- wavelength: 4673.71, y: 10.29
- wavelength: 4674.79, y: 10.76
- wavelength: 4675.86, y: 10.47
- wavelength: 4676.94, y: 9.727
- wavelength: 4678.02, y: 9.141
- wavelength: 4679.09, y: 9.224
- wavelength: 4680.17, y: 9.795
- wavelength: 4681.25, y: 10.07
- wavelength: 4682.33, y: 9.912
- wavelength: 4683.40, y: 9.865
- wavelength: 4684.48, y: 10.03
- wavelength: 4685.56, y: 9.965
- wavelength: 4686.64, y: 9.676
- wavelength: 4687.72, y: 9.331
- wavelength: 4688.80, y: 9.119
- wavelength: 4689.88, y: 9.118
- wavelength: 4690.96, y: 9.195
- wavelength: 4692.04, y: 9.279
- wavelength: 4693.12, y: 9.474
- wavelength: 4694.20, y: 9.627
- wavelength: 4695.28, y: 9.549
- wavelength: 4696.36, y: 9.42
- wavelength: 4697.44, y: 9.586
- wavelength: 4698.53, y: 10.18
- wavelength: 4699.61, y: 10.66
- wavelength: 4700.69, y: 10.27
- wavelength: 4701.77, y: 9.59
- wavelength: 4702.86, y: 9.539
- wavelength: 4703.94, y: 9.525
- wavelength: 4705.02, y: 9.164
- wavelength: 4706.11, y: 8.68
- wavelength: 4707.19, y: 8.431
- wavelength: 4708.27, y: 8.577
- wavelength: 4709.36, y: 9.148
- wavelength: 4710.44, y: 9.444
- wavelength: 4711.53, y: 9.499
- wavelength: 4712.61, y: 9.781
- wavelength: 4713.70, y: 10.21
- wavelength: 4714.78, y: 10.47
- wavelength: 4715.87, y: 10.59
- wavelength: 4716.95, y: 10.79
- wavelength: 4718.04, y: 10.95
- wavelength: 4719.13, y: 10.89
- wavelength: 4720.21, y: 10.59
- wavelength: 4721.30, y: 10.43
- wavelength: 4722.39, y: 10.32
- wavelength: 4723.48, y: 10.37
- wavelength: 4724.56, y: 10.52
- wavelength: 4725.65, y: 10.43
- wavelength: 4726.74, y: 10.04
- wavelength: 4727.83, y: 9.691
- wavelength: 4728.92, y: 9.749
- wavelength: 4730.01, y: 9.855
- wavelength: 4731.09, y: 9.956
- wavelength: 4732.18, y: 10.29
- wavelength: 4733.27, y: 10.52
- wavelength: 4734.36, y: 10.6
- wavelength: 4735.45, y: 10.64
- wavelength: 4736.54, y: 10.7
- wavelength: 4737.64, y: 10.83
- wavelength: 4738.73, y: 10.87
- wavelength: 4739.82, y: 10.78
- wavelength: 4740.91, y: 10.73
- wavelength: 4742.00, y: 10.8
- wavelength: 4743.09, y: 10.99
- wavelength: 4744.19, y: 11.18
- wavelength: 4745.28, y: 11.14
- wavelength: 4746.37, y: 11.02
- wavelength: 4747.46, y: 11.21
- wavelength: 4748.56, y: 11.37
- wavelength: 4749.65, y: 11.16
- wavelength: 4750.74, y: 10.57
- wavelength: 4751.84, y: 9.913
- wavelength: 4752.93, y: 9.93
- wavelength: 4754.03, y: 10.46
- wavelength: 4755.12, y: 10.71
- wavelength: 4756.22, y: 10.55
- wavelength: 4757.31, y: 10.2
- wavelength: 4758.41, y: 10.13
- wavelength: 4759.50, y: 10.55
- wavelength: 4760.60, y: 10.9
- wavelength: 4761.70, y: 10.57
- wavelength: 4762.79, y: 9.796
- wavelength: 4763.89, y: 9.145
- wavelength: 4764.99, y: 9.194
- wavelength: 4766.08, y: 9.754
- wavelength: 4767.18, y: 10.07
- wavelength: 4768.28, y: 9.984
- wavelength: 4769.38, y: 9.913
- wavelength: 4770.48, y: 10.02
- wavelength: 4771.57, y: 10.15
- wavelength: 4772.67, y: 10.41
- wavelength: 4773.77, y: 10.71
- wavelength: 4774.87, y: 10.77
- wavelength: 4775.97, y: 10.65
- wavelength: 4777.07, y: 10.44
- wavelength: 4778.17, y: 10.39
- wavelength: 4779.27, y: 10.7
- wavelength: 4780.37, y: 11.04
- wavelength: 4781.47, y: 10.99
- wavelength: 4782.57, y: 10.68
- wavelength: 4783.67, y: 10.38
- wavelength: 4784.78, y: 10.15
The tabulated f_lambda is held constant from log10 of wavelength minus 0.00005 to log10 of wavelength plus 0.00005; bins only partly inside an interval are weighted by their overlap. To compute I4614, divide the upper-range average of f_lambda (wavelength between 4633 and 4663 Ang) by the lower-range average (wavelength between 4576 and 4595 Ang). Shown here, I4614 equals 1.0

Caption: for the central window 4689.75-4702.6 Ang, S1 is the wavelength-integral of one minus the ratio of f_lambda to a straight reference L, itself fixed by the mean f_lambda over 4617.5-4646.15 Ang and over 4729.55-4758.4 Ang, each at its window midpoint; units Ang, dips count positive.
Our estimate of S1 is 1.0 Ang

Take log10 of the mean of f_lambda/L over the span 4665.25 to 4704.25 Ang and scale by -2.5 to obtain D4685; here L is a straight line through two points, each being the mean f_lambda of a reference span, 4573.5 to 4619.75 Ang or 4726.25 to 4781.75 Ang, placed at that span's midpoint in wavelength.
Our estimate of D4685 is 0.07 mag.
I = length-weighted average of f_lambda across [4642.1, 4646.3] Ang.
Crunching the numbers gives 9.08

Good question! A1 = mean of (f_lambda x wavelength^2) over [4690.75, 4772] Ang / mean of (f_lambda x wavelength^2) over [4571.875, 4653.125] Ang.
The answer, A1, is 1.1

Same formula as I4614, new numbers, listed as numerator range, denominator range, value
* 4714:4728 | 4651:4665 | 1.03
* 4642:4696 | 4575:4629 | 0.96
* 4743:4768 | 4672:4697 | 1.08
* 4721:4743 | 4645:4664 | 1.05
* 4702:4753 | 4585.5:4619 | 1.02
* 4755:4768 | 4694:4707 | 1.05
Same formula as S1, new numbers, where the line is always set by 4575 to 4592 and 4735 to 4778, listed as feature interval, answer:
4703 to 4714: 1.1 Ang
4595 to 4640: -2.2 Ang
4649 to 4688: 1.0 Ang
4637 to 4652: 0.6 Ang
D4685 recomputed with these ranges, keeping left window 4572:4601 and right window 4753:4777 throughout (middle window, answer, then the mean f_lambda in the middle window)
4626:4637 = -0.066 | 10.5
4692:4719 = 0.036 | 9.72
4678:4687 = 0.022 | 9.78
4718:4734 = -0.020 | 10.3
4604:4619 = -0.082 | 10.6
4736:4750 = -0.084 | 11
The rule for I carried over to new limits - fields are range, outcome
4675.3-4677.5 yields 10.1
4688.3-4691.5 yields 9.14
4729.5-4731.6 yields 9.95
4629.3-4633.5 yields 11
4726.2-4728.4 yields 9.85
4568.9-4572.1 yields 9.43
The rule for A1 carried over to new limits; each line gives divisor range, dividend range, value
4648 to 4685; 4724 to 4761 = 1.11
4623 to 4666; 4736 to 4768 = 1.10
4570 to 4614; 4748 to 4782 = 1.14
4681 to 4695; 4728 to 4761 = 1.13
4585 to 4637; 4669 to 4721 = 0.99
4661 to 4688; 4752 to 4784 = 1.11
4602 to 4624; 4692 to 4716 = 0.95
